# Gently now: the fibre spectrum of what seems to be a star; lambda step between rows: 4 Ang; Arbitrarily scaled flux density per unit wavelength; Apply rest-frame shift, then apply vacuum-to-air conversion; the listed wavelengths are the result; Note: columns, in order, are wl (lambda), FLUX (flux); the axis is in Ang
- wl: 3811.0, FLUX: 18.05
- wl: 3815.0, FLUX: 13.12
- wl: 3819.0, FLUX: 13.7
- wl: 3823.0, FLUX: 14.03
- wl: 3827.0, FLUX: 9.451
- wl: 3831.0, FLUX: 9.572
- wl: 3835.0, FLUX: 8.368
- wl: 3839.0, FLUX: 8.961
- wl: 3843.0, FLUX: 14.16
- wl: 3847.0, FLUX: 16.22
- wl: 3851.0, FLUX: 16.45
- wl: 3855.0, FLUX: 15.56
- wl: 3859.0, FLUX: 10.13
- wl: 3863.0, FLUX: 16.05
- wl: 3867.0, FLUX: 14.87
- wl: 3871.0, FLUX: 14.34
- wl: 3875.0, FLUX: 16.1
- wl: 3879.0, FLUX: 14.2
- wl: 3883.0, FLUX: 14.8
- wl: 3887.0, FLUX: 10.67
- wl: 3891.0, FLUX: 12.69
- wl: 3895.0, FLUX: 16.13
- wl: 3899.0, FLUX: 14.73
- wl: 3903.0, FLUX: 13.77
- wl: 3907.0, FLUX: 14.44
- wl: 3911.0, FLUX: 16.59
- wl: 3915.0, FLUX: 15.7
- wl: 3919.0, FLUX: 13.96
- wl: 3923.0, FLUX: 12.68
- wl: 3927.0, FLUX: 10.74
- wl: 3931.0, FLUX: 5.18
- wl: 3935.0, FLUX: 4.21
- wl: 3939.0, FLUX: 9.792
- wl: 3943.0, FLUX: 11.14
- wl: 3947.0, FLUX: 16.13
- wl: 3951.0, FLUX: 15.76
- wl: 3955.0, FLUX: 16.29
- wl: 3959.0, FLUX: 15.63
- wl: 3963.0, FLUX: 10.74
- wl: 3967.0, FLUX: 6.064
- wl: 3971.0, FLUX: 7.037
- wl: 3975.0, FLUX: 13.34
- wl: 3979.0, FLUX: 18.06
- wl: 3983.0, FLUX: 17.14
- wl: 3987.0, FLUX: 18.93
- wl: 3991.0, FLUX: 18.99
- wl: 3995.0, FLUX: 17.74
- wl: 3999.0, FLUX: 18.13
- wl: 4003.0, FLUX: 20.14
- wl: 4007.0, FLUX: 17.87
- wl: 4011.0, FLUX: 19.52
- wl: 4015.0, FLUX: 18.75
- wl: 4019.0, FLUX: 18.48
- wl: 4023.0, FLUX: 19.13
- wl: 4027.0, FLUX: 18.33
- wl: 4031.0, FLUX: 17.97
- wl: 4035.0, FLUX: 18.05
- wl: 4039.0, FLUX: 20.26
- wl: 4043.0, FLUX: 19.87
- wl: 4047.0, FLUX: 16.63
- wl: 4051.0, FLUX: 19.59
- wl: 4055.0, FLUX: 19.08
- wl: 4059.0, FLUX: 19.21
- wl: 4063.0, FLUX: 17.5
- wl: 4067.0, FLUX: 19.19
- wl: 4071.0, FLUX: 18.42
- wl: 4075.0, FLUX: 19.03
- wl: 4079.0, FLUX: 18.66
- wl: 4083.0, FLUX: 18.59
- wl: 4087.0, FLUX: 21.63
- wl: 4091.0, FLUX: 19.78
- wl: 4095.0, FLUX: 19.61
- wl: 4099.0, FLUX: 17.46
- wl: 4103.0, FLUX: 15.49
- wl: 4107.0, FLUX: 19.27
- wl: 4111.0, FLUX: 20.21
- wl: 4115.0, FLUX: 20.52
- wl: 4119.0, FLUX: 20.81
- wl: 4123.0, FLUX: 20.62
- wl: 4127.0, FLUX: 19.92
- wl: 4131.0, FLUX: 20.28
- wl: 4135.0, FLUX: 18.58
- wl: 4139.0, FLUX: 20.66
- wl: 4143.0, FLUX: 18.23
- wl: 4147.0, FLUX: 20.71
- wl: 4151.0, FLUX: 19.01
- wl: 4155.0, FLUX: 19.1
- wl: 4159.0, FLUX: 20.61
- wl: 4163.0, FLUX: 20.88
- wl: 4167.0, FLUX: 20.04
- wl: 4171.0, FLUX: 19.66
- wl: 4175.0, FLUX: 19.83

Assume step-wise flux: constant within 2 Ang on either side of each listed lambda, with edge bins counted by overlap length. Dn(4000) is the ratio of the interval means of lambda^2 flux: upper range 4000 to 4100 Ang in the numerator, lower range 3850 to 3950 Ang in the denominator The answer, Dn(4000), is 1.54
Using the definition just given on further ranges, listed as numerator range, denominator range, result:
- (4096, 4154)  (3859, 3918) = 1.51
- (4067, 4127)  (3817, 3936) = 1.66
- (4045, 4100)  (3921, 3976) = 1.83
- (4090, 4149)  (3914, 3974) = 1.87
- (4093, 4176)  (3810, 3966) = 1.69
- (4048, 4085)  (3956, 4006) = 1.28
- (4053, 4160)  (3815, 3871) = 1.70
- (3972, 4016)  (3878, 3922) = 1.31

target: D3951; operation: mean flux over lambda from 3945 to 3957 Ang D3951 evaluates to 16.1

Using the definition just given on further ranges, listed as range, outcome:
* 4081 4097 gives 19.9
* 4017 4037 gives 18.4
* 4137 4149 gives 19.9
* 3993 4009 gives 18.5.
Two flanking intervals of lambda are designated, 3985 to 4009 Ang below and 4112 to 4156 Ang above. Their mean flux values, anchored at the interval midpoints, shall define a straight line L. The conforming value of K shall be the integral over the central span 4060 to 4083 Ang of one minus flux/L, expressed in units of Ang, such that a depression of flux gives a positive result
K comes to 0.9 Ang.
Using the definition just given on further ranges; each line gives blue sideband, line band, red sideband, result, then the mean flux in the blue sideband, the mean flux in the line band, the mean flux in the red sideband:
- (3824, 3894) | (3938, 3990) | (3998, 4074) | 8.8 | 13.2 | 13.7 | 18.8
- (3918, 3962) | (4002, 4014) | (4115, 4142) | -3.4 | 11.9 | 19.1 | 20.1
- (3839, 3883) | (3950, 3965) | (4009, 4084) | 2.0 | 14.5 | 14.5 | 18.8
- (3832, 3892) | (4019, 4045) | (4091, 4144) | -2.2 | 13.5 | 18.9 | 19.4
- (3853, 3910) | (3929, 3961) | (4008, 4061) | 8.8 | 14.2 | 11.8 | 18.8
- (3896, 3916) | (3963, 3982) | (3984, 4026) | 6.7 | 15.1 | 11.4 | 18.7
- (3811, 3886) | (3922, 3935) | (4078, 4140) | 5.8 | 13.4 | 8.47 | 19.5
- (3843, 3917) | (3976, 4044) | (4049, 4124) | -4.2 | 14.6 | 18.6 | 19.2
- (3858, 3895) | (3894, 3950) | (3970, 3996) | 8.9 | 14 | 12.5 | 16.2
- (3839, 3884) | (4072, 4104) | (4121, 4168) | -0.1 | 14.5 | 18.9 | 19.9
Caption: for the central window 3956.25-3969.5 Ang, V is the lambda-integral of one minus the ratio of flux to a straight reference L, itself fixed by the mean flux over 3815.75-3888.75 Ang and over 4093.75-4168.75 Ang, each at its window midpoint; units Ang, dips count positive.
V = 3.99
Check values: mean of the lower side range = 13.2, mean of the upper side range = 19.6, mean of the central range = 11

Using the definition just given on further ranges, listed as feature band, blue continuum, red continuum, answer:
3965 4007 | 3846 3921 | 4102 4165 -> 2.7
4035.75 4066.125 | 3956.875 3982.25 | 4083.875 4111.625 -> -4.4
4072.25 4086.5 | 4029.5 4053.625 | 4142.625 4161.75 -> 0.0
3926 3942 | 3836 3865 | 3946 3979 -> 6.8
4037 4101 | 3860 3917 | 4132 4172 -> -3.2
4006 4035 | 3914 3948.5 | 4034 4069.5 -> -3.2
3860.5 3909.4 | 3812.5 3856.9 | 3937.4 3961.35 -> -3.7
